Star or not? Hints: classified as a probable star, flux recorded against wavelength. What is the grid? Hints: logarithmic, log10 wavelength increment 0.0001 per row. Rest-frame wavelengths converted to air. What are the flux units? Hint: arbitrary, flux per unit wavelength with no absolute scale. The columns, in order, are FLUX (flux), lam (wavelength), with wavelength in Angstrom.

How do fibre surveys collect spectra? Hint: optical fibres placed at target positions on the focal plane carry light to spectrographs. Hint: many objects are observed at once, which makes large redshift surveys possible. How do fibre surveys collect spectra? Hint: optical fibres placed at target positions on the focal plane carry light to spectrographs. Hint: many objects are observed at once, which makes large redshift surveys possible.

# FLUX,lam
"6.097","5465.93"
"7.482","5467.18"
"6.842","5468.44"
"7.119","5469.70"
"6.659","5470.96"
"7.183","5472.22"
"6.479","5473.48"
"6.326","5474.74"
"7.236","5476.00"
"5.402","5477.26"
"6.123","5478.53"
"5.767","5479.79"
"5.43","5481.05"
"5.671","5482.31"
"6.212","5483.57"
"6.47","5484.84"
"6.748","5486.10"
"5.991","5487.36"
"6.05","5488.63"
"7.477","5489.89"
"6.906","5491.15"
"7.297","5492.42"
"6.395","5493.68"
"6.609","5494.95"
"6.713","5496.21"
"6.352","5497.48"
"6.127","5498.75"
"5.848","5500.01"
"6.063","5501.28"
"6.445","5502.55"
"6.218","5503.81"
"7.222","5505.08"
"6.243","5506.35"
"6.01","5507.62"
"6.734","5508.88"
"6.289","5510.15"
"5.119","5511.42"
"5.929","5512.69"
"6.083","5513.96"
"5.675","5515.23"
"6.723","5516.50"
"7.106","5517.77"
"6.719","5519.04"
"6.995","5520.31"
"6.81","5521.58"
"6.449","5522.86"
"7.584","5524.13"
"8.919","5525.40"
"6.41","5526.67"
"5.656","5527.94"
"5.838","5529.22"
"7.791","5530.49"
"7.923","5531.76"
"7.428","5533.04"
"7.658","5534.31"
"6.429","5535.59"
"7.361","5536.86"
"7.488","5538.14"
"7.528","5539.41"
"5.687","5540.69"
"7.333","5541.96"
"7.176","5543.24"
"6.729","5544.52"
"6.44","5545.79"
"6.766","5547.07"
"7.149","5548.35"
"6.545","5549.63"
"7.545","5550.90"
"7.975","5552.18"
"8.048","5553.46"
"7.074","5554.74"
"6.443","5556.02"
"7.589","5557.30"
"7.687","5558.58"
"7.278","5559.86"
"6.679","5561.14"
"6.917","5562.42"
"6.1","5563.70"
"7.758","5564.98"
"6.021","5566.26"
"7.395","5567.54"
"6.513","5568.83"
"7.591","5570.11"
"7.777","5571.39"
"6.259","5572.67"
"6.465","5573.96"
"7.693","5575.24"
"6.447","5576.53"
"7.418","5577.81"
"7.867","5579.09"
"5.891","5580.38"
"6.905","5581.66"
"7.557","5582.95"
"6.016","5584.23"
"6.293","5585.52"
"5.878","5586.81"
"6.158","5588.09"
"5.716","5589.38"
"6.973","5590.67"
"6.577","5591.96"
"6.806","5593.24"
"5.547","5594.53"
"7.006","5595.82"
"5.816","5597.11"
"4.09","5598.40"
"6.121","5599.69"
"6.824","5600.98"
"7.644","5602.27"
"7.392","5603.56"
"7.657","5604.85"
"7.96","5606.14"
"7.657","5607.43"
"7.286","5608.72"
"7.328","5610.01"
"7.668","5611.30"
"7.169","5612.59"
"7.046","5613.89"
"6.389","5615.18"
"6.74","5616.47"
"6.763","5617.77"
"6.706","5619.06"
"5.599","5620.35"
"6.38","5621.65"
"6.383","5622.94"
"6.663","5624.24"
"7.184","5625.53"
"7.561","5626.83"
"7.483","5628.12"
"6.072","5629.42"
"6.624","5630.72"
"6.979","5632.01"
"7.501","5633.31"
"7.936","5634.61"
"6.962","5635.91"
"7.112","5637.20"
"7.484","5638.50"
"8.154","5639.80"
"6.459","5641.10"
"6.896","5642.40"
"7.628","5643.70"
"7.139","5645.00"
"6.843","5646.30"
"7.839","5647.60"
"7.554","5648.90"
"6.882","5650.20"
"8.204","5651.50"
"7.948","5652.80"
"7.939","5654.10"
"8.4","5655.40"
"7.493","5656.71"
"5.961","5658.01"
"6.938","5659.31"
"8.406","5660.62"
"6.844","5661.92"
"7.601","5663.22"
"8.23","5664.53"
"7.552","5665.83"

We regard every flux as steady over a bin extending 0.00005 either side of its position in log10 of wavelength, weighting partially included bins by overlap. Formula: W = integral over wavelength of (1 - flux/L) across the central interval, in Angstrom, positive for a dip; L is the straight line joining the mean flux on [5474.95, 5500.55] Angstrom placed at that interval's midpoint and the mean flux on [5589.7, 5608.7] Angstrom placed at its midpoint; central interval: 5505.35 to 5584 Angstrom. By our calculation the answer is -4.48 Angstrom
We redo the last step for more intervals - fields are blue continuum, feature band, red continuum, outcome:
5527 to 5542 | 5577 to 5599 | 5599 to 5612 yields 2.6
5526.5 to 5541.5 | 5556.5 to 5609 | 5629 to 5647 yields 1.8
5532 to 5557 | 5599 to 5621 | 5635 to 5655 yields 0.8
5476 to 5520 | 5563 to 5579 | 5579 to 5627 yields -1.0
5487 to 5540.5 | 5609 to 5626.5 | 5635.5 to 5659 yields 1.0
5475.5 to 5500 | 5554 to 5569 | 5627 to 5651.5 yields -0.4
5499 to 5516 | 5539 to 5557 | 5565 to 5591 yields -1.5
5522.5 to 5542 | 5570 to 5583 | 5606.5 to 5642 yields 0.0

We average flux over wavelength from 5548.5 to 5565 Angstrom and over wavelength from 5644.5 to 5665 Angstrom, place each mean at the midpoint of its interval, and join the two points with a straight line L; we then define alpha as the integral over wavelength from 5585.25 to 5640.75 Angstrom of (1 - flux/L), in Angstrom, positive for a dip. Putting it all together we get 4.1 Angstrom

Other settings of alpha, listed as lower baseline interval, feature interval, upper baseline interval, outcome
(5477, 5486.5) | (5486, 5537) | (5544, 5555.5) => -1.2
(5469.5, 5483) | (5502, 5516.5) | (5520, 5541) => 1.2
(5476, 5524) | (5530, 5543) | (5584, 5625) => -1.6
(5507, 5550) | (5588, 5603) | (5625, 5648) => 1.6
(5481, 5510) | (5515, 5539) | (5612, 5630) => -2.0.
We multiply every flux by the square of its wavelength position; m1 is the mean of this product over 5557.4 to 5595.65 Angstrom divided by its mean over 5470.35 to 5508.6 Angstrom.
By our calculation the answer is 1.1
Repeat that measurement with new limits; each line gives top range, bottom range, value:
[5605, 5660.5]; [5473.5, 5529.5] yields 1.17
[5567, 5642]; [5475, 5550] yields 1.07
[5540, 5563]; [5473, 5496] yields 1.13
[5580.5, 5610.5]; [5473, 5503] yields 1.09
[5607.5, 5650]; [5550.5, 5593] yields 1.04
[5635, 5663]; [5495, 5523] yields 1.22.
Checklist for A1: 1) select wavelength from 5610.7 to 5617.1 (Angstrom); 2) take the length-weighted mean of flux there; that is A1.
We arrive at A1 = 7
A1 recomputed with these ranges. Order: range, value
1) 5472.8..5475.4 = 6.43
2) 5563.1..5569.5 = 6.76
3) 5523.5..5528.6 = 7.14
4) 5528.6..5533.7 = 7.26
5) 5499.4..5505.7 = 6.36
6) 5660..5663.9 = 7.62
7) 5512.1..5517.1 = 6.1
